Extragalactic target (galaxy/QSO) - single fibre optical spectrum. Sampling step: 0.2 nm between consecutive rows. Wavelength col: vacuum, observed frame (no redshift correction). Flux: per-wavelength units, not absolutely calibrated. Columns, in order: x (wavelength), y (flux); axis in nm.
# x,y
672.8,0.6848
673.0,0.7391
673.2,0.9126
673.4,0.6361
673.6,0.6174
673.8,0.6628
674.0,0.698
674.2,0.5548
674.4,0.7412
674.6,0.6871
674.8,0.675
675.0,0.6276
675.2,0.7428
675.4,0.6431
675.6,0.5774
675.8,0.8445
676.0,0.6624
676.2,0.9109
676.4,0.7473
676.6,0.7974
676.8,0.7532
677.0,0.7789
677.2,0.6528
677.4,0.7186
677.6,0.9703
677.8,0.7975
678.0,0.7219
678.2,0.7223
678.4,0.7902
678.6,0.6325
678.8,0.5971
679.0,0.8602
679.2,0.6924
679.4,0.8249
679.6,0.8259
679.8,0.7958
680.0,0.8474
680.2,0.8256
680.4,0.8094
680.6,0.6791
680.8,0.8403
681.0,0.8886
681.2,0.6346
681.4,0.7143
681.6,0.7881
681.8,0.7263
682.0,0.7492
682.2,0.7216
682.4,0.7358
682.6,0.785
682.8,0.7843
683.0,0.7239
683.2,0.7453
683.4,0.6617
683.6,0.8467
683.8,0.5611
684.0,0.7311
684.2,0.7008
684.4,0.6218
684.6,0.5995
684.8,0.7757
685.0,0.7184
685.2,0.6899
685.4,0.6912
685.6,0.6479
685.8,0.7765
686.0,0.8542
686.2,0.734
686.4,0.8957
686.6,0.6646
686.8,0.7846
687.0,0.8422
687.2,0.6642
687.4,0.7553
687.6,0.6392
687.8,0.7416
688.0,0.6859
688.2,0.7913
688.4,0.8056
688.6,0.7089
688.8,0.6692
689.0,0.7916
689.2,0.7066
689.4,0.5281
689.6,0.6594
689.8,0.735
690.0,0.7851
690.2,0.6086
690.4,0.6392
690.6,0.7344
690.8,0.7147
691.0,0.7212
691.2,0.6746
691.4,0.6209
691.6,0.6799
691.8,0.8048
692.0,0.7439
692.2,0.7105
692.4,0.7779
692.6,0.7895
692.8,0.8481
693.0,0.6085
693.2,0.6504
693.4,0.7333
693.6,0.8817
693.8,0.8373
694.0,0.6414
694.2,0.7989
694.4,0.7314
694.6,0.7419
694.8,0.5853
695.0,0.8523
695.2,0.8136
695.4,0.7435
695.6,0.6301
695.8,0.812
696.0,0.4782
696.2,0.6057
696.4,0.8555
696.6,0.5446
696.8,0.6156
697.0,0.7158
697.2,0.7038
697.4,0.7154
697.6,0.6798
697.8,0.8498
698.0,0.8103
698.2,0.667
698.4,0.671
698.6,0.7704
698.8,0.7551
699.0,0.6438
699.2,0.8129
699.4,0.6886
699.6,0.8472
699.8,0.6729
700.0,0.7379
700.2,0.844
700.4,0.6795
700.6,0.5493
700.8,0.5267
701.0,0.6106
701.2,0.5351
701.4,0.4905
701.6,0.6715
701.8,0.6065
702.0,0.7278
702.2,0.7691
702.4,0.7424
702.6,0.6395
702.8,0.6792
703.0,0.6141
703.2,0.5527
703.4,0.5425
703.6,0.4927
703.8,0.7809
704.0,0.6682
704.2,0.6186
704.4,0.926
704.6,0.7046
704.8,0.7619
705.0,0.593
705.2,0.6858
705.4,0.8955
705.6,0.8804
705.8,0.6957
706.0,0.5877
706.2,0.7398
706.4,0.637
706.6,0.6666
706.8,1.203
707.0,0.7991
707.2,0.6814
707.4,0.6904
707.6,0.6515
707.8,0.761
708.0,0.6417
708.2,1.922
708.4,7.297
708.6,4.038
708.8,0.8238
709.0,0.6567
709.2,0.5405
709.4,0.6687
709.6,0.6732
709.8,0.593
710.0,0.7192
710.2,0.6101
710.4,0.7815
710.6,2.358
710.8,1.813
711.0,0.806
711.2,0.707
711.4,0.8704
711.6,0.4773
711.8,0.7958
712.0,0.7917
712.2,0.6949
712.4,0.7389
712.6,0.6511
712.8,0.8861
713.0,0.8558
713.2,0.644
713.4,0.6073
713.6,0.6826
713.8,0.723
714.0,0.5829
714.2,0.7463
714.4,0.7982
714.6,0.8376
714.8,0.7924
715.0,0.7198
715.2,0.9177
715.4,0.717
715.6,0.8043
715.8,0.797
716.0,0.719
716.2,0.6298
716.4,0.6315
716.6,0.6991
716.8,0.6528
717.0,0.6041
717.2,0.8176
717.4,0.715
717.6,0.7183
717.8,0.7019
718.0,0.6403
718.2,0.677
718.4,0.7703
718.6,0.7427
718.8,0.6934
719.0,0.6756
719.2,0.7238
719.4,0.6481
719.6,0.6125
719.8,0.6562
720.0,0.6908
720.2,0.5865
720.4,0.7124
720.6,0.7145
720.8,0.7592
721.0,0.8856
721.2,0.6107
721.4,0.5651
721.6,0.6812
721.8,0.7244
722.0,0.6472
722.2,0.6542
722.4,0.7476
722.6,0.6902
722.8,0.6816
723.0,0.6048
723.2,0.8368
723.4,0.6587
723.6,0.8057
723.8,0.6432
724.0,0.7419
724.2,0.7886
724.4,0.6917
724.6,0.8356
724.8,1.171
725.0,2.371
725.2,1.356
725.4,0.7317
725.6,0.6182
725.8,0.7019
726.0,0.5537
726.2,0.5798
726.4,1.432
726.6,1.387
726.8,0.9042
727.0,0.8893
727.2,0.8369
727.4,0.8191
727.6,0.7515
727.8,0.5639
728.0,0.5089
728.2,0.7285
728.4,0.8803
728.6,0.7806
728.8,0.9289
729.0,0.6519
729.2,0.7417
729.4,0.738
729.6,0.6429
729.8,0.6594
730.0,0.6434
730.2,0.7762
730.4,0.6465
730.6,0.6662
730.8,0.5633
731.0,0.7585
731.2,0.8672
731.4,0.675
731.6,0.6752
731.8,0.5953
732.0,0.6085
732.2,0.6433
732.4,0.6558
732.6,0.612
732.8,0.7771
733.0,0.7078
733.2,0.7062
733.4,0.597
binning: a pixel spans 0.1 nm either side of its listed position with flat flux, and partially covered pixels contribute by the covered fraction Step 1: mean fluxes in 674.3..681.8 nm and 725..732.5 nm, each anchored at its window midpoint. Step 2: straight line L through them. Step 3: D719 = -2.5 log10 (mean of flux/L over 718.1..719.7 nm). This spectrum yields 0.12 mag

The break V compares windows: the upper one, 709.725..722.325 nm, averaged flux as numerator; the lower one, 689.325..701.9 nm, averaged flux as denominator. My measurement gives 1.07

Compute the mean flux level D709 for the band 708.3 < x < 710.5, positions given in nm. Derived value 1.58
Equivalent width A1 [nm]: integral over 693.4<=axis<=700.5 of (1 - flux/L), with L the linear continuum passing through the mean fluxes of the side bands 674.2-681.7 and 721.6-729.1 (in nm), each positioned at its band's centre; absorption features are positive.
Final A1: 0.51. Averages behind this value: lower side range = 0.749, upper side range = 0.833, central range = 0.727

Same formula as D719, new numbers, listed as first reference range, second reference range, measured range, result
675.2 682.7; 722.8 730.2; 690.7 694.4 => 0.06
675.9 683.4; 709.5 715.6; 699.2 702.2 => 0.20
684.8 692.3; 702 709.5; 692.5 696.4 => 0.12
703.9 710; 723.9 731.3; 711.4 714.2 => 0.39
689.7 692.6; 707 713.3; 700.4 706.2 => 0.44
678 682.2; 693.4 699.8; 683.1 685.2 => 0.08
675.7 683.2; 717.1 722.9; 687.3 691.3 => 0.07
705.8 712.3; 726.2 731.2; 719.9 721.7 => 0.32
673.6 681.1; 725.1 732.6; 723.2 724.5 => 0.04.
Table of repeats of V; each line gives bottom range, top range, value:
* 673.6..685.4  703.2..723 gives 1.16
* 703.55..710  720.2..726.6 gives 0.77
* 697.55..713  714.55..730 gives 0.87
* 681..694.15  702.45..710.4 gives 1.35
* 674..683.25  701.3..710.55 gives 1.27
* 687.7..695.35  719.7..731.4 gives 1.08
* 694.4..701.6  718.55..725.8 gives 1.12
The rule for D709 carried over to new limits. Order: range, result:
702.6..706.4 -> 0.687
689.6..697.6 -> 0.714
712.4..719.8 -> 0.717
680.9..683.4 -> 0.746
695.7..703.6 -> 0.675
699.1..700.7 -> 0.729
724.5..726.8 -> 1.06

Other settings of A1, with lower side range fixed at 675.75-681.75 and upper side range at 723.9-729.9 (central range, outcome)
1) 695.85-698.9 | 0.41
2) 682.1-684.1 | 0.13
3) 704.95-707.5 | 0.22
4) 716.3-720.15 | 0.74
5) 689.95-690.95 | 0.13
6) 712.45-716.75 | 0.55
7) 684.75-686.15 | 0.09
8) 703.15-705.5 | 0.38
